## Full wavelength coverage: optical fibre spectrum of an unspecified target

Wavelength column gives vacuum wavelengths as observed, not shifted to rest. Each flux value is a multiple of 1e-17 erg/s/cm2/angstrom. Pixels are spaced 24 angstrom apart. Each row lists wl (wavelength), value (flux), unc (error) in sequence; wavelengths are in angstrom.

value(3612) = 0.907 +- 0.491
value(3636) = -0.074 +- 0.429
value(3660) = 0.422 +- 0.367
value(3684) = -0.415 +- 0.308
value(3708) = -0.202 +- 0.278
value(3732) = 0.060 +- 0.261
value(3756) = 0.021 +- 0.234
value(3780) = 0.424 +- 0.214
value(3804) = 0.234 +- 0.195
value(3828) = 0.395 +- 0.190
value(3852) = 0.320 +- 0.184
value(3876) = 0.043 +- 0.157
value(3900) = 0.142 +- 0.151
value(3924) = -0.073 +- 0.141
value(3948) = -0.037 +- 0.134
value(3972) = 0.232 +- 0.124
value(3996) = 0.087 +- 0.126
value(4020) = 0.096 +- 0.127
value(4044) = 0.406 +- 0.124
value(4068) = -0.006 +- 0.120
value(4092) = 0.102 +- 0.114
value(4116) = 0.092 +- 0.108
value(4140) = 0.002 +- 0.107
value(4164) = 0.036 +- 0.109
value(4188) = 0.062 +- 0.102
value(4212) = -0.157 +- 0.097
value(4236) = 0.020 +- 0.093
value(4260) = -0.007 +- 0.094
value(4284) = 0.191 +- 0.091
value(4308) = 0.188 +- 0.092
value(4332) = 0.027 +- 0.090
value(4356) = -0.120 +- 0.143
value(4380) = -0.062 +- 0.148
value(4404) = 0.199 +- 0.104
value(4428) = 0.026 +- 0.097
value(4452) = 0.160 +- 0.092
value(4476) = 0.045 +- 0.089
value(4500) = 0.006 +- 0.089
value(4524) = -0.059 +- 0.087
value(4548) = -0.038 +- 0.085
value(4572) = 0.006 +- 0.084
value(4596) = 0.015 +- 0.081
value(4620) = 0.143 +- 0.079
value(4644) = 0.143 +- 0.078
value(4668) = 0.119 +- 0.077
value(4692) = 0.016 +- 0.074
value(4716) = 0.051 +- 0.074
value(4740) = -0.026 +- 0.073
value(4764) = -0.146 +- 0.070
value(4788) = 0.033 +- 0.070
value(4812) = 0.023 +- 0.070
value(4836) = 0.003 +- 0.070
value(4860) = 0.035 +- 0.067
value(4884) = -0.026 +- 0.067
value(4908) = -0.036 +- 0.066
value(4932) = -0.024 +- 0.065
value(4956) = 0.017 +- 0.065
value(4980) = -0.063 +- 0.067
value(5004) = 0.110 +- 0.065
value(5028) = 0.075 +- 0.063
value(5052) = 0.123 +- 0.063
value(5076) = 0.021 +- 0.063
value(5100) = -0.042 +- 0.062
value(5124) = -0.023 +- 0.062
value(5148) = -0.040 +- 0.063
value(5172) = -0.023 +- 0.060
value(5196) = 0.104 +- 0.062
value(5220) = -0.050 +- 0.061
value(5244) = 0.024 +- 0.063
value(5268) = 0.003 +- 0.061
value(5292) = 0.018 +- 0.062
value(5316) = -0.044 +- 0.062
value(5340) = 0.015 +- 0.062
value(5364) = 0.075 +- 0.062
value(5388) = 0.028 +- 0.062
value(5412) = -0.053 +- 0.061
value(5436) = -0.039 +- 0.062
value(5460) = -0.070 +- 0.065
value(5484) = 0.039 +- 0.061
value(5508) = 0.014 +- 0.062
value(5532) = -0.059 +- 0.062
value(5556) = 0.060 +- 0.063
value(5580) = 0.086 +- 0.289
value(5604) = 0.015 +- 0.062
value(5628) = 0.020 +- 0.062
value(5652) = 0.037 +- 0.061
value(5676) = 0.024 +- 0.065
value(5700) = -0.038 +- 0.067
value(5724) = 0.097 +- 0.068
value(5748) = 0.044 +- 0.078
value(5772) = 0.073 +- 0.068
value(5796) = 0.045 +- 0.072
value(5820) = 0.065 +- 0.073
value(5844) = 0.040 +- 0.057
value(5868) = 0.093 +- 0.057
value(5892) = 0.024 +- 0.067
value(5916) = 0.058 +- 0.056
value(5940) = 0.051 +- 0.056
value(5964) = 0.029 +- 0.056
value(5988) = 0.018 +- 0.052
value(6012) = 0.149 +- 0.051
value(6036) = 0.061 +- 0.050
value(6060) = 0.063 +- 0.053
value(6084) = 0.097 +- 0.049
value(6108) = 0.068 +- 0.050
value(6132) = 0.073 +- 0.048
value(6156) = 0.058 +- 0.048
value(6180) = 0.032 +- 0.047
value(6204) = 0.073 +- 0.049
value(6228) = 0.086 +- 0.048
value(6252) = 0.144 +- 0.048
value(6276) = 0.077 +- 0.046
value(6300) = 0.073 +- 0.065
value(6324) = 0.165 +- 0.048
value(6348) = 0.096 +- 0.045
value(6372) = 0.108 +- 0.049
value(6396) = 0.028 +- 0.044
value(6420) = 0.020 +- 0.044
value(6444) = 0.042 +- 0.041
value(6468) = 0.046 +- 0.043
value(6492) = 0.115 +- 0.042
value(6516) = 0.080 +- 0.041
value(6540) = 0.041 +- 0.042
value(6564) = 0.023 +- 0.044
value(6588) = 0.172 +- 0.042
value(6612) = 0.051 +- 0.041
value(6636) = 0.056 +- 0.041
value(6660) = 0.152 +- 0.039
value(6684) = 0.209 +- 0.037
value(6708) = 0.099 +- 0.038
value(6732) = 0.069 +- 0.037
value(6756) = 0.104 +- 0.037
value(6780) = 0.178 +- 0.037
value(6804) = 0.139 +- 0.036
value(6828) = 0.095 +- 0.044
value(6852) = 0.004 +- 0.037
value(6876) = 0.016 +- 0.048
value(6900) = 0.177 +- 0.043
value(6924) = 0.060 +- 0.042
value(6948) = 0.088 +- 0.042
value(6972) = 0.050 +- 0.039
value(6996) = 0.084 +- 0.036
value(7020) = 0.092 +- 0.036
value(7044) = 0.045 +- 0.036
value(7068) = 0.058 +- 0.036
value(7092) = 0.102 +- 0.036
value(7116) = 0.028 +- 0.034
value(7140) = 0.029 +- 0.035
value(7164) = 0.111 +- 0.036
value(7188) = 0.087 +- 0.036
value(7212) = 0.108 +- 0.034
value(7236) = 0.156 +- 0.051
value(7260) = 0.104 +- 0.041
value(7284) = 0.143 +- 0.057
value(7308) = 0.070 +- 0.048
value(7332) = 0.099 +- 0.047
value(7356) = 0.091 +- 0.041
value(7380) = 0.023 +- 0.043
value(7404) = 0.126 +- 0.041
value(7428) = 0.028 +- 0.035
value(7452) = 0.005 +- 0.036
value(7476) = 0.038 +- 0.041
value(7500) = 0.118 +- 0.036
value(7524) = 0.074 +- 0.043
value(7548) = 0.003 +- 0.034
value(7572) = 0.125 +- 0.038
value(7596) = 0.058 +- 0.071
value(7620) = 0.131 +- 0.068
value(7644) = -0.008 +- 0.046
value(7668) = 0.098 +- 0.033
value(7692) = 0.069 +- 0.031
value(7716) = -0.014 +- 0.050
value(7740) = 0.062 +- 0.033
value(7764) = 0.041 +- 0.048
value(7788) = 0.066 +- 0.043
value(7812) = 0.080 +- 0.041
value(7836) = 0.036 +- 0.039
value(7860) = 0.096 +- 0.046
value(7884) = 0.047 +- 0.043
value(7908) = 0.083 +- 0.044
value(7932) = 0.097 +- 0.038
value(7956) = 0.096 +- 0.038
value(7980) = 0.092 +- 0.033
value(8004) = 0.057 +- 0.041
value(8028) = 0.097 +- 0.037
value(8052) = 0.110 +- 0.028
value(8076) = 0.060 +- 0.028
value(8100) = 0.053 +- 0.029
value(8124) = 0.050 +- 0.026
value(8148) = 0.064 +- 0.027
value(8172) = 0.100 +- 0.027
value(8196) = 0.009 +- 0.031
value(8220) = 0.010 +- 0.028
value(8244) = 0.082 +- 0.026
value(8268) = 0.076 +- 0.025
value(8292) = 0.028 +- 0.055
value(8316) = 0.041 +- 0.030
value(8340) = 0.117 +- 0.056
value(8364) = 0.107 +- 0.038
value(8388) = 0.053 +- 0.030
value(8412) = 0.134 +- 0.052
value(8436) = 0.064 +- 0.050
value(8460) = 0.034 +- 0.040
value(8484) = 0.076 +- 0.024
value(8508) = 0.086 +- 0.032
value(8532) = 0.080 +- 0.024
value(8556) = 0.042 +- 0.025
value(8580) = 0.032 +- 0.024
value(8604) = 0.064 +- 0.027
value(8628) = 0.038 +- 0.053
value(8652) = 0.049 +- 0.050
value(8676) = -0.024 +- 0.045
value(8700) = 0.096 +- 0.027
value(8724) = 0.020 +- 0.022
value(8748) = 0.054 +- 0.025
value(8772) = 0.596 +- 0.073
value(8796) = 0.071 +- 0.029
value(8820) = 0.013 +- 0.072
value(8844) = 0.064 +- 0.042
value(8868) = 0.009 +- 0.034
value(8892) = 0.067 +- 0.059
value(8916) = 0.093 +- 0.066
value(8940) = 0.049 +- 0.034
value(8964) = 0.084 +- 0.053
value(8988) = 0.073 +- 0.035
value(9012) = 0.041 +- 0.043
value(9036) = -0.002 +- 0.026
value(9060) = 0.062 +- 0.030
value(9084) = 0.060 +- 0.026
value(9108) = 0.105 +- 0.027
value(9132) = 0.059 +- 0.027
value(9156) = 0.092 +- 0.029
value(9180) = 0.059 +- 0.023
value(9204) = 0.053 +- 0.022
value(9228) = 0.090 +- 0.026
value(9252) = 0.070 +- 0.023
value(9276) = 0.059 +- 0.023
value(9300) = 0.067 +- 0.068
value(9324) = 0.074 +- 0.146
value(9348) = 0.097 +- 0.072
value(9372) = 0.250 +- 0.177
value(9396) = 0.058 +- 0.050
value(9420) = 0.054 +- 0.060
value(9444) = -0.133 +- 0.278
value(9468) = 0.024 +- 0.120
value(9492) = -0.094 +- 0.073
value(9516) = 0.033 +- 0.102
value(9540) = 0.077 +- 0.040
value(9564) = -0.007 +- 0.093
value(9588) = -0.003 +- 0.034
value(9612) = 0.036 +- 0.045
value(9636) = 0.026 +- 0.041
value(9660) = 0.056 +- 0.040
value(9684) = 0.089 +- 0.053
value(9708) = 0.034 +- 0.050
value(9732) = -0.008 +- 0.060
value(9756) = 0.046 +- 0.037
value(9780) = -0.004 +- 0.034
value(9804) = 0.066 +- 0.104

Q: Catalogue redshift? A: 1.35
